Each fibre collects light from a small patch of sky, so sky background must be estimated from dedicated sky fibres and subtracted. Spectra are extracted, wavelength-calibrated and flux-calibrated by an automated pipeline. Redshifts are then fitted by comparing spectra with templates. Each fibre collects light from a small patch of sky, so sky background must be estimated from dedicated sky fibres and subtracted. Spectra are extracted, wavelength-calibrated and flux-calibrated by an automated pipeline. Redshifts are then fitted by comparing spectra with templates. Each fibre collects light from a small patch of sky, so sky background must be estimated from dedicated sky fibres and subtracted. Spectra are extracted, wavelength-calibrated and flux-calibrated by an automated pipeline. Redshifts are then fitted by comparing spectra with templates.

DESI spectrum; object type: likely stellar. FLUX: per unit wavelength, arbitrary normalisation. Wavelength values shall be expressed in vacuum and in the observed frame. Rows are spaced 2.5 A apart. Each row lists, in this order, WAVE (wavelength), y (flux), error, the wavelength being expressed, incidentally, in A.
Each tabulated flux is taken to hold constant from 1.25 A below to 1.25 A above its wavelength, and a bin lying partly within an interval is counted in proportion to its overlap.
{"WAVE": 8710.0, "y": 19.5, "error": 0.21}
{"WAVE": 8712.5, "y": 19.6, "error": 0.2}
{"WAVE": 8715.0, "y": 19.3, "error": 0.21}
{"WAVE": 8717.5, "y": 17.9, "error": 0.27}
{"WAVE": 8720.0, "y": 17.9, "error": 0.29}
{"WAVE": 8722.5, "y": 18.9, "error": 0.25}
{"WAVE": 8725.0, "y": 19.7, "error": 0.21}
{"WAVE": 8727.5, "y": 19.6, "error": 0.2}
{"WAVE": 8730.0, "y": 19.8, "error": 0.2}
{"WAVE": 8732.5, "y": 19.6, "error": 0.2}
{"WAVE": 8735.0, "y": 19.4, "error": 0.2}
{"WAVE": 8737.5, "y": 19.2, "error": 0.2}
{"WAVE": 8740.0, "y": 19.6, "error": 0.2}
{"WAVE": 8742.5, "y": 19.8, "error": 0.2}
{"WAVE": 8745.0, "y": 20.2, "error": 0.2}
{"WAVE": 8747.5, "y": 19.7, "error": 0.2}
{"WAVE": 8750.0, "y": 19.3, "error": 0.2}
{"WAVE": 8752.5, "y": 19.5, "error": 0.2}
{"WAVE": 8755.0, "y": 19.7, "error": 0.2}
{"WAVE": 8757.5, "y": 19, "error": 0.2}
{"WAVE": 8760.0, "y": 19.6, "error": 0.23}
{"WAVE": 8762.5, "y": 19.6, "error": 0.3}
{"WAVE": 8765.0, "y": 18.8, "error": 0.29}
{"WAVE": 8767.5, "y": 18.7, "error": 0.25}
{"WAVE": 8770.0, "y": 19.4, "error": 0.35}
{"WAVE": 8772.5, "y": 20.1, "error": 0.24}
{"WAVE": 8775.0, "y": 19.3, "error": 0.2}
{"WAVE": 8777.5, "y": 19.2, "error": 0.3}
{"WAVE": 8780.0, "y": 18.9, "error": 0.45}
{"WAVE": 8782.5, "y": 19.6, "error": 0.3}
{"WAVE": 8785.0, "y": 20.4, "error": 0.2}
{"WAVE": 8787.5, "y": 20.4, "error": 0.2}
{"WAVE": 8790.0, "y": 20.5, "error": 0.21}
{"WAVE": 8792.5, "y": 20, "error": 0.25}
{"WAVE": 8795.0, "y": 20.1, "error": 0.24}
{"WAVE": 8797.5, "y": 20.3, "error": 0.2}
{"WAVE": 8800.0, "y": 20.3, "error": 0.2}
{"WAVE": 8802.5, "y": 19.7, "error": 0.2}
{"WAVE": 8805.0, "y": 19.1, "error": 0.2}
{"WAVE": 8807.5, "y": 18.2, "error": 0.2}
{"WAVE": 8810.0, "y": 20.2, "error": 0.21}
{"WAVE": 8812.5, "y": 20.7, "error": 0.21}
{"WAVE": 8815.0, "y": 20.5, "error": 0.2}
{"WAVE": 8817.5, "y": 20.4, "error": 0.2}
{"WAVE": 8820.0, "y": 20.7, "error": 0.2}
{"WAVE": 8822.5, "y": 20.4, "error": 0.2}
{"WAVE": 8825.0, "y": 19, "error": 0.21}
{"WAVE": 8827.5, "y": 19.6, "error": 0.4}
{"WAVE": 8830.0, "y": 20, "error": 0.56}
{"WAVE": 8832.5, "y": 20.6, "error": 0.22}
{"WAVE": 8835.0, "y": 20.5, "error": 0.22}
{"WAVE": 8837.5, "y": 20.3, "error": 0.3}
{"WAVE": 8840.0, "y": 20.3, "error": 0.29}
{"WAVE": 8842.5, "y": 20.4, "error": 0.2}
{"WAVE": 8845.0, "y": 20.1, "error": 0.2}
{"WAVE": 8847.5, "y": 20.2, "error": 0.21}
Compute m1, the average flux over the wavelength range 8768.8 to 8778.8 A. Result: 19.5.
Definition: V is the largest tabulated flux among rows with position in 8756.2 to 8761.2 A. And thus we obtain 19.6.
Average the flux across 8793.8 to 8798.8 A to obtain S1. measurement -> 20.2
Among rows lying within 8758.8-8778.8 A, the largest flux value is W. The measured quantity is 20.1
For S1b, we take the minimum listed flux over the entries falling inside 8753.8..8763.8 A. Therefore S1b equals 19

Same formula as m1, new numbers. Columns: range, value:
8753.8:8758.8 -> 19.3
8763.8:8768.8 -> 18.8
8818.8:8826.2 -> 20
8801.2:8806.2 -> 19.4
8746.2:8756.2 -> 19.6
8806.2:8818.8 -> 20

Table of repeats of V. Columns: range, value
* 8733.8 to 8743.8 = 19.8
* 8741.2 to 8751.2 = 20.2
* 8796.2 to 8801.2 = 20.3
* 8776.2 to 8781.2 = 19.2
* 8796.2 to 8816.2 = 20.7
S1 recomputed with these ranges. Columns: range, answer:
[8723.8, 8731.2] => 19.7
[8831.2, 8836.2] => 20.5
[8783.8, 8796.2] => 20.3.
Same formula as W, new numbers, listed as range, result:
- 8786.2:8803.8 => 20.5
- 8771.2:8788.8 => 20.4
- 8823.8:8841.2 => 20.6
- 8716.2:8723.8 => 18.9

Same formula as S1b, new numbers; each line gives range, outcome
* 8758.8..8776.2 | 18.7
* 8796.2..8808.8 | 18.2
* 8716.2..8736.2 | 17.9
